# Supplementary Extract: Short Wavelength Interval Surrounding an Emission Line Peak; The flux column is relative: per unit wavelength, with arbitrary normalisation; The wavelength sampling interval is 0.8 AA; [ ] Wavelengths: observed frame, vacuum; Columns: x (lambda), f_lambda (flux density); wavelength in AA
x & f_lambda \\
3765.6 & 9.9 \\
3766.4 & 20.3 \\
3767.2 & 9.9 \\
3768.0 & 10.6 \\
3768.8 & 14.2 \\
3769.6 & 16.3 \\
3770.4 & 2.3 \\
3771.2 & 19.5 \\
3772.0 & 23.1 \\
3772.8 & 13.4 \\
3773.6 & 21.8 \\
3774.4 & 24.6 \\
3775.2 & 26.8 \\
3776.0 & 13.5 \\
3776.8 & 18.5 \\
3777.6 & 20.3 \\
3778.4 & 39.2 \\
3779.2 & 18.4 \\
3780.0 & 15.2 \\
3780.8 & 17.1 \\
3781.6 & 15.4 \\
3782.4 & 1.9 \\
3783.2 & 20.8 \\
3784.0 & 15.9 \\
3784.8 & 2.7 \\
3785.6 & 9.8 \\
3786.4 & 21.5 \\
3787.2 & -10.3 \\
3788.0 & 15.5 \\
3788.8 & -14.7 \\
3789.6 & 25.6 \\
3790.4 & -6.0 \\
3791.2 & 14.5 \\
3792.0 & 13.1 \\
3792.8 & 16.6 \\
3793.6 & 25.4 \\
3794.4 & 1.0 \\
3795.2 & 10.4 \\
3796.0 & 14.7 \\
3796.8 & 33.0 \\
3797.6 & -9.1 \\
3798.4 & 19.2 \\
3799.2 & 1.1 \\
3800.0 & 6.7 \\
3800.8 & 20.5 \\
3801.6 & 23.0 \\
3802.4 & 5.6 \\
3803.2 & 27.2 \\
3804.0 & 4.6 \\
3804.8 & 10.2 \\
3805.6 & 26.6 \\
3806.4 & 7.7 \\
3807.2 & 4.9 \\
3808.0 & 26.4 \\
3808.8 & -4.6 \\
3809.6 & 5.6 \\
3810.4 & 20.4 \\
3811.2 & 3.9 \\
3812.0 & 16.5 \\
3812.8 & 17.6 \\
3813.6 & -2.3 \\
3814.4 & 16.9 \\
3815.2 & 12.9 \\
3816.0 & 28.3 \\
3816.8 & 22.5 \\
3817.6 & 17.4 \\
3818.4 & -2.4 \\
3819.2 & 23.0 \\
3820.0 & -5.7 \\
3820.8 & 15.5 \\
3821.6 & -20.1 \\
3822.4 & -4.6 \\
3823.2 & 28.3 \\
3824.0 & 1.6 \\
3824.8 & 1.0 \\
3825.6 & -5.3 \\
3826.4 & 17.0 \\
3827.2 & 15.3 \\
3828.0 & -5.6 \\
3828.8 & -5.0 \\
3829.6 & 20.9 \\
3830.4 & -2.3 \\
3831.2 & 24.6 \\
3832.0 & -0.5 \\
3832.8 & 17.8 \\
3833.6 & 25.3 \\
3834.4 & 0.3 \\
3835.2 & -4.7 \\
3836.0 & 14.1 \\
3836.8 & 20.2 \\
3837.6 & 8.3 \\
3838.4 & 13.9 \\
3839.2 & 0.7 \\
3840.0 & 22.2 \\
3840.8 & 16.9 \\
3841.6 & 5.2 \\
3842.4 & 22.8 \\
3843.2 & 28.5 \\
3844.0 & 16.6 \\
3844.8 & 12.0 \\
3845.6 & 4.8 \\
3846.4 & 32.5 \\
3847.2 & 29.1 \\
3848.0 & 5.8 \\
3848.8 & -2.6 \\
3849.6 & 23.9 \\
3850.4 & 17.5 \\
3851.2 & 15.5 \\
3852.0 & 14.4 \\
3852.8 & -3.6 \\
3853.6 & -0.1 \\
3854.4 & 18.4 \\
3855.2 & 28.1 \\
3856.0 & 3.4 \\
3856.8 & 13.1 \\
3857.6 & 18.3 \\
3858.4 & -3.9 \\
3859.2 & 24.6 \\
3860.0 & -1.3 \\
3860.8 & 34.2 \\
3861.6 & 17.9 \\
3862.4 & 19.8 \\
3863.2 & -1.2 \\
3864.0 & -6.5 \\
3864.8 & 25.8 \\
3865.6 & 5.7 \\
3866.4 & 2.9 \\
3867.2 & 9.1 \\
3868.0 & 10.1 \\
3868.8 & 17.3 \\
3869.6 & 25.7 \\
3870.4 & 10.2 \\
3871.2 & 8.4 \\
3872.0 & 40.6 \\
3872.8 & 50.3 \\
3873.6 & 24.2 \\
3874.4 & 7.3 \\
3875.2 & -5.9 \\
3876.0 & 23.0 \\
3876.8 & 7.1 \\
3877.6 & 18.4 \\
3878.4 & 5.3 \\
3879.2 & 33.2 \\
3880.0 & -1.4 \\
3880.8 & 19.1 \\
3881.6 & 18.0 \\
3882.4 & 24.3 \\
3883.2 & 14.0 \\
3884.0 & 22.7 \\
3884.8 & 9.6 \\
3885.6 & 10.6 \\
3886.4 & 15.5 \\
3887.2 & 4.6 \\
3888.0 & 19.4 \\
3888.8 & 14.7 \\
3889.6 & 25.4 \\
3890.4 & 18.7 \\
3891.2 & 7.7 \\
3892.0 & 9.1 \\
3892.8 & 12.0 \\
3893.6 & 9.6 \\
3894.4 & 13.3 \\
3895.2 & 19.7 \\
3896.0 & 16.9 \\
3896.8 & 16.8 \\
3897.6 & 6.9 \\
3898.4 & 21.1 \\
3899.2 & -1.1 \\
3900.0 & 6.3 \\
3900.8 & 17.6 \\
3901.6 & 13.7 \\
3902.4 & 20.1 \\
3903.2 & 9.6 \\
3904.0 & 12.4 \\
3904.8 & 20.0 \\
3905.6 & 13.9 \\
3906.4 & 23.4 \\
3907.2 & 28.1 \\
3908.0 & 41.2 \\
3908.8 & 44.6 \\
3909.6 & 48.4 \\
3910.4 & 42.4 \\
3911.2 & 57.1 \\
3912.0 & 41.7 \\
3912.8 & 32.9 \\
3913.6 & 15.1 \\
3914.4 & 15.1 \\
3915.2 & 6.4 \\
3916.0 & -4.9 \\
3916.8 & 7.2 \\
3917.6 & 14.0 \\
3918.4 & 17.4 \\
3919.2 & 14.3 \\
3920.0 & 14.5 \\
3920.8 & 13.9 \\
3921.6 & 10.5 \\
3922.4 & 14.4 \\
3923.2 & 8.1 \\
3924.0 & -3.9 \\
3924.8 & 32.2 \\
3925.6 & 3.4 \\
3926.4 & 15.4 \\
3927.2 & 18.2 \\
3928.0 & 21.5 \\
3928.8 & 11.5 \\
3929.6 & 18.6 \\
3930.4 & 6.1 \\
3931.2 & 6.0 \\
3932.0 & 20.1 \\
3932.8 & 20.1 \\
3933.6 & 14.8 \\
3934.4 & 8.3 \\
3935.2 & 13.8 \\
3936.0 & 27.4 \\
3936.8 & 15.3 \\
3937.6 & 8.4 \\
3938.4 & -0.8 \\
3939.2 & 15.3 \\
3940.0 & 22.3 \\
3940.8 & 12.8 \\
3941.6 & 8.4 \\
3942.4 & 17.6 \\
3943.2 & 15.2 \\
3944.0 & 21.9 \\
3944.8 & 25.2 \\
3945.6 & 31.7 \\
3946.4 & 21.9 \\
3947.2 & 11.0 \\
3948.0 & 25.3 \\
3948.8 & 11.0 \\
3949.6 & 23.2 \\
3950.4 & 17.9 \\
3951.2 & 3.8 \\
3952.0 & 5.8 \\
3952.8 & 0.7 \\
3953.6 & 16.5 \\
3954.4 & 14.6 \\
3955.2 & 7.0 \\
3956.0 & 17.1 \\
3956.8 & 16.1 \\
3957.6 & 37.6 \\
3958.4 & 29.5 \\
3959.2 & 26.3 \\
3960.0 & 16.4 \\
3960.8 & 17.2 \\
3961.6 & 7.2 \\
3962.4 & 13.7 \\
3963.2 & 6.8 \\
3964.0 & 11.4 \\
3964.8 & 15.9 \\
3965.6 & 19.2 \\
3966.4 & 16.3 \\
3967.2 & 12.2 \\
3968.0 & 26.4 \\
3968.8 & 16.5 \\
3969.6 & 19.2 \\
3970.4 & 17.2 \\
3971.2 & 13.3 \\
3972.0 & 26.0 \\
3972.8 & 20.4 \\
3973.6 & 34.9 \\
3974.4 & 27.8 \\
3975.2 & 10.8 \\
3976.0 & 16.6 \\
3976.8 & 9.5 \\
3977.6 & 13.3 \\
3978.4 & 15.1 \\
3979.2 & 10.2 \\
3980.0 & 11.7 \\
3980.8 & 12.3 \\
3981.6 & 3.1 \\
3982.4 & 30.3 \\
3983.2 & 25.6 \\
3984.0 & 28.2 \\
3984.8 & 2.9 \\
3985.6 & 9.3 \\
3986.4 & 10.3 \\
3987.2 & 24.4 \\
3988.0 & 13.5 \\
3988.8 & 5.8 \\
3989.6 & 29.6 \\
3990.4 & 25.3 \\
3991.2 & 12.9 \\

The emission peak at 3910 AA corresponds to [O II]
